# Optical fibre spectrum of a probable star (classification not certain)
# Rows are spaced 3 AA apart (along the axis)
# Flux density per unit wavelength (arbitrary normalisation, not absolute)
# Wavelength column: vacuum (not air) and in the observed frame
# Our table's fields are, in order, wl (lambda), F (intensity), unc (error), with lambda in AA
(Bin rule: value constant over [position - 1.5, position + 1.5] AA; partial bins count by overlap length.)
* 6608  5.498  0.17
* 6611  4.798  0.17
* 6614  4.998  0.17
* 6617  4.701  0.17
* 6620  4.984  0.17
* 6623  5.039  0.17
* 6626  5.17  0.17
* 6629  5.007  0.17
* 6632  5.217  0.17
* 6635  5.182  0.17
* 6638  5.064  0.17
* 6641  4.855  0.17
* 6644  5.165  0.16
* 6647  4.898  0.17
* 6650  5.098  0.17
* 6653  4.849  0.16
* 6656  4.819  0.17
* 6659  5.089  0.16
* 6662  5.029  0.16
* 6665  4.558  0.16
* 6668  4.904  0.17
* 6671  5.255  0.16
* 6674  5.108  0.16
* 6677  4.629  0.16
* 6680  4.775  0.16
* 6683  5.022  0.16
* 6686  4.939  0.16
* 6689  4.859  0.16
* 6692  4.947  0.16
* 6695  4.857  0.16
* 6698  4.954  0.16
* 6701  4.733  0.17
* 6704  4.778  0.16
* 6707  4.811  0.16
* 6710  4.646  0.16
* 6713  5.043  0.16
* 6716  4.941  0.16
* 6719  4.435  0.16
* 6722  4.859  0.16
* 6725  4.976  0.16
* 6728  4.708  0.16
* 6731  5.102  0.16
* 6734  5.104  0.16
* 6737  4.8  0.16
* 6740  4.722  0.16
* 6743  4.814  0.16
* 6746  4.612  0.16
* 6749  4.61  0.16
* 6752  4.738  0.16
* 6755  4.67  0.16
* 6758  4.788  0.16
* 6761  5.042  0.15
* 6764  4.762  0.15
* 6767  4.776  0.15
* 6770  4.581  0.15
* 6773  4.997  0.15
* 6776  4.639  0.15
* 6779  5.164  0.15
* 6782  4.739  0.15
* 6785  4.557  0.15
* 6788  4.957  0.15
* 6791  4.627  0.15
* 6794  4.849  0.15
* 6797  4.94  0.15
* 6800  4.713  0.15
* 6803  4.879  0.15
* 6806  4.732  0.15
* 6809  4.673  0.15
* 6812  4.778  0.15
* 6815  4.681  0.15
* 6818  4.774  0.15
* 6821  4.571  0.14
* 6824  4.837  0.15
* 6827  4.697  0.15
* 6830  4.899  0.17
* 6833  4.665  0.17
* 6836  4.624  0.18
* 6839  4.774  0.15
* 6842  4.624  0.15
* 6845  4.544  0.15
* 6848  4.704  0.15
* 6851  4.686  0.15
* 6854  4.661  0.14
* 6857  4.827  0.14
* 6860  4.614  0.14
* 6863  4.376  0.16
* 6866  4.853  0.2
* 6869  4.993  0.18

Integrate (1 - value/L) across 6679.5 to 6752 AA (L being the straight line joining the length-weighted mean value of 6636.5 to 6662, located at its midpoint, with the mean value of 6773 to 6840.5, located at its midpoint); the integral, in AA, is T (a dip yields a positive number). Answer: 0.9 AA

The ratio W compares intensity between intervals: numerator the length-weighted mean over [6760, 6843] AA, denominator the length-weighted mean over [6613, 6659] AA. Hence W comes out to 0.95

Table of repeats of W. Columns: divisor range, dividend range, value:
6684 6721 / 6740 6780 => 0.99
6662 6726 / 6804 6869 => 0.97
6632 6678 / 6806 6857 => 0.94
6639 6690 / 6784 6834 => 0.96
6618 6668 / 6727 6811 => 0.96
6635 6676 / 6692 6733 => 0.97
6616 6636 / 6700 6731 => 0.95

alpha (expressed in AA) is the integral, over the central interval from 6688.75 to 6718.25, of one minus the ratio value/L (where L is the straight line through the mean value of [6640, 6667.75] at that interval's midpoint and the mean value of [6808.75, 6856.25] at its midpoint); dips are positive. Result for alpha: 0.1 AA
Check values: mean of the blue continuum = 4.93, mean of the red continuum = 4.7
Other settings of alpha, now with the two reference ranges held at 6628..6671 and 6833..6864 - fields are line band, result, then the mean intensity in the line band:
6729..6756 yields 0.2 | 4.8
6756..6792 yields -0.2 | 4.8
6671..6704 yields 0.2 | 4.89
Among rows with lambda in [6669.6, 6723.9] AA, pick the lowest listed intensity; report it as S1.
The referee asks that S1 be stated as 4.435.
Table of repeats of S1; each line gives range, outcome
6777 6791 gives 4.557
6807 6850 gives 4.544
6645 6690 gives 4.558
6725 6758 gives 4.61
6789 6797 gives 4.627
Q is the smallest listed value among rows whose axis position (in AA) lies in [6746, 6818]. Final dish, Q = 4.557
